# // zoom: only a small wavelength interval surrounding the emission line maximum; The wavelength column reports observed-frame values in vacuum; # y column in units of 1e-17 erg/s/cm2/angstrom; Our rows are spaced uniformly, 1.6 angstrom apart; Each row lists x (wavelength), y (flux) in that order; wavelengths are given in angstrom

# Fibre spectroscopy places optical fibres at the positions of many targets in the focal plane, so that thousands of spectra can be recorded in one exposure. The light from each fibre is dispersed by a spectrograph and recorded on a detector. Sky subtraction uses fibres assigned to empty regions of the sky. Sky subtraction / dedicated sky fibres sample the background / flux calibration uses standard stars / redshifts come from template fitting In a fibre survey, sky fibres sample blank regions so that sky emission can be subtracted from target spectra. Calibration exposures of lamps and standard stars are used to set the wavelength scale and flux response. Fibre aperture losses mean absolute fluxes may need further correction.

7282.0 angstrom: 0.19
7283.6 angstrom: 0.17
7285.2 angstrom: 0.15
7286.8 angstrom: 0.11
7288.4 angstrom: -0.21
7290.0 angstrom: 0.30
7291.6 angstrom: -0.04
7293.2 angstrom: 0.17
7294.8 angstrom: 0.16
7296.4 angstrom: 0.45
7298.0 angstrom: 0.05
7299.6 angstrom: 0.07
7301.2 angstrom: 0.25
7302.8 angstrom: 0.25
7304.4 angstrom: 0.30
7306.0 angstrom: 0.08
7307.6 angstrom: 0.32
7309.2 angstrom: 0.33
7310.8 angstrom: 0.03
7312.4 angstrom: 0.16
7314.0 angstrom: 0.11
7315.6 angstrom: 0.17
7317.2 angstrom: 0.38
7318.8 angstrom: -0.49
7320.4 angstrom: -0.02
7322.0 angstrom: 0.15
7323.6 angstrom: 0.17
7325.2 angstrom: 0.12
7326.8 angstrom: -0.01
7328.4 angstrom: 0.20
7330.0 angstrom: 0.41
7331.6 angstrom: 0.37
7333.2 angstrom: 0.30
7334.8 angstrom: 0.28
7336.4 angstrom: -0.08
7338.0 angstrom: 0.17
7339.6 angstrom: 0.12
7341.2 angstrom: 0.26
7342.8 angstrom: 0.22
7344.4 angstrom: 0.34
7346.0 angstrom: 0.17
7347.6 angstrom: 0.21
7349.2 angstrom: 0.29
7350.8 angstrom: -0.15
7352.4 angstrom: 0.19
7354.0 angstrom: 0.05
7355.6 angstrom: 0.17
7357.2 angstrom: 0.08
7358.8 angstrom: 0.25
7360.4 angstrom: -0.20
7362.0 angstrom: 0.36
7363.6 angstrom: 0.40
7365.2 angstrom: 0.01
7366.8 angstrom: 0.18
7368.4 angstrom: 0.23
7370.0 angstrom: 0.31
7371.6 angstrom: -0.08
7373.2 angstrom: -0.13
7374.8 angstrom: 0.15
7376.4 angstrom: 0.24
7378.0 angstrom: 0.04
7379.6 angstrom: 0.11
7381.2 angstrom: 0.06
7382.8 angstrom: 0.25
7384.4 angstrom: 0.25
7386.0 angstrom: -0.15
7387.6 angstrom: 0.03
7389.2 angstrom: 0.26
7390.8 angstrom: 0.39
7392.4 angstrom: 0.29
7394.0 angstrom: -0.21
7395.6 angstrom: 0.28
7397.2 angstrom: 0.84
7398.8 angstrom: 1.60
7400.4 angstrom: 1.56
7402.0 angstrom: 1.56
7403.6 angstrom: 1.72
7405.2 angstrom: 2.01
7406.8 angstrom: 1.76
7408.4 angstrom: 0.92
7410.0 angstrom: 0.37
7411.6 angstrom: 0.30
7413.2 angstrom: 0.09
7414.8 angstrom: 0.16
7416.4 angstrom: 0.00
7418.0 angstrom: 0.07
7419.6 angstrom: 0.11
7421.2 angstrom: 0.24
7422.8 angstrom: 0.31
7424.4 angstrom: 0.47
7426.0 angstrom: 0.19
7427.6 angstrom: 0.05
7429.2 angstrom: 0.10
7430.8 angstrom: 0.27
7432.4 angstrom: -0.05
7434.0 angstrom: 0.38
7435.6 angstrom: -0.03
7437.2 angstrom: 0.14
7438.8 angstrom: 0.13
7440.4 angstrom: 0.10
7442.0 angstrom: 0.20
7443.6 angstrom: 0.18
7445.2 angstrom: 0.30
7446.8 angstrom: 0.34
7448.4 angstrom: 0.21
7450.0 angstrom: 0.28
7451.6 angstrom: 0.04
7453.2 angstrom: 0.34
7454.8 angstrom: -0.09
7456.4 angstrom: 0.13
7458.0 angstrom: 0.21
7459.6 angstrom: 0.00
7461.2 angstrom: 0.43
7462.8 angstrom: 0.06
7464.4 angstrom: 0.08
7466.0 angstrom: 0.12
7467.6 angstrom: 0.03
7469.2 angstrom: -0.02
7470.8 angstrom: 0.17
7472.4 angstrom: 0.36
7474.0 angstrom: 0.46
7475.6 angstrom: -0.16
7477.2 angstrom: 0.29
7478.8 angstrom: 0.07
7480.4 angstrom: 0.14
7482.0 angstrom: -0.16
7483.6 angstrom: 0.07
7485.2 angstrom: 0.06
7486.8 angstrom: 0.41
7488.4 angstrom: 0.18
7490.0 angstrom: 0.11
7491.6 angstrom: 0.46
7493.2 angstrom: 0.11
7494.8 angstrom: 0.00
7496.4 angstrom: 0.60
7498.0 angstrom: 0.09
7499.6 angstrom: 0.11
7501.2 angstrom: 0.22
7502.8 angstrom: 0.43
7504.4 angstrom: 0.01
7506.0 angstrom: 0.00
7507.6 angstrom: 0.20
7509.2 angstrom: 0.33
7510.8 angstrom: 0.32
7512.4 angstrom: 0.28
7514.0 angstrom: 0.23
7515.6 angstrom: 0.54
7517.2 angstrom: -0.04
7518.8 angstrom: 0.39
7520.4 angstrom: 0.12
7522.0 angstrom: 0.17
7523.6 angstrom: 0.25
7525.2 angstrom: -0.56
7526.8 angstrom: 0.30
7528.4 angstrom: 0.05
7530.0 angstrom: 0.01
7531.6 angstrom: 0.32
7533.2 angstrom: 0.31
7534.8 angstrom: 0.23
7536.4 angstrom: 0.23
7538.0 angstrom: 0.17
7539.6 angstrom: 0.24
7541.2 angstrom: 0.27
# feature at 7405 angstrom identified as [O II]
